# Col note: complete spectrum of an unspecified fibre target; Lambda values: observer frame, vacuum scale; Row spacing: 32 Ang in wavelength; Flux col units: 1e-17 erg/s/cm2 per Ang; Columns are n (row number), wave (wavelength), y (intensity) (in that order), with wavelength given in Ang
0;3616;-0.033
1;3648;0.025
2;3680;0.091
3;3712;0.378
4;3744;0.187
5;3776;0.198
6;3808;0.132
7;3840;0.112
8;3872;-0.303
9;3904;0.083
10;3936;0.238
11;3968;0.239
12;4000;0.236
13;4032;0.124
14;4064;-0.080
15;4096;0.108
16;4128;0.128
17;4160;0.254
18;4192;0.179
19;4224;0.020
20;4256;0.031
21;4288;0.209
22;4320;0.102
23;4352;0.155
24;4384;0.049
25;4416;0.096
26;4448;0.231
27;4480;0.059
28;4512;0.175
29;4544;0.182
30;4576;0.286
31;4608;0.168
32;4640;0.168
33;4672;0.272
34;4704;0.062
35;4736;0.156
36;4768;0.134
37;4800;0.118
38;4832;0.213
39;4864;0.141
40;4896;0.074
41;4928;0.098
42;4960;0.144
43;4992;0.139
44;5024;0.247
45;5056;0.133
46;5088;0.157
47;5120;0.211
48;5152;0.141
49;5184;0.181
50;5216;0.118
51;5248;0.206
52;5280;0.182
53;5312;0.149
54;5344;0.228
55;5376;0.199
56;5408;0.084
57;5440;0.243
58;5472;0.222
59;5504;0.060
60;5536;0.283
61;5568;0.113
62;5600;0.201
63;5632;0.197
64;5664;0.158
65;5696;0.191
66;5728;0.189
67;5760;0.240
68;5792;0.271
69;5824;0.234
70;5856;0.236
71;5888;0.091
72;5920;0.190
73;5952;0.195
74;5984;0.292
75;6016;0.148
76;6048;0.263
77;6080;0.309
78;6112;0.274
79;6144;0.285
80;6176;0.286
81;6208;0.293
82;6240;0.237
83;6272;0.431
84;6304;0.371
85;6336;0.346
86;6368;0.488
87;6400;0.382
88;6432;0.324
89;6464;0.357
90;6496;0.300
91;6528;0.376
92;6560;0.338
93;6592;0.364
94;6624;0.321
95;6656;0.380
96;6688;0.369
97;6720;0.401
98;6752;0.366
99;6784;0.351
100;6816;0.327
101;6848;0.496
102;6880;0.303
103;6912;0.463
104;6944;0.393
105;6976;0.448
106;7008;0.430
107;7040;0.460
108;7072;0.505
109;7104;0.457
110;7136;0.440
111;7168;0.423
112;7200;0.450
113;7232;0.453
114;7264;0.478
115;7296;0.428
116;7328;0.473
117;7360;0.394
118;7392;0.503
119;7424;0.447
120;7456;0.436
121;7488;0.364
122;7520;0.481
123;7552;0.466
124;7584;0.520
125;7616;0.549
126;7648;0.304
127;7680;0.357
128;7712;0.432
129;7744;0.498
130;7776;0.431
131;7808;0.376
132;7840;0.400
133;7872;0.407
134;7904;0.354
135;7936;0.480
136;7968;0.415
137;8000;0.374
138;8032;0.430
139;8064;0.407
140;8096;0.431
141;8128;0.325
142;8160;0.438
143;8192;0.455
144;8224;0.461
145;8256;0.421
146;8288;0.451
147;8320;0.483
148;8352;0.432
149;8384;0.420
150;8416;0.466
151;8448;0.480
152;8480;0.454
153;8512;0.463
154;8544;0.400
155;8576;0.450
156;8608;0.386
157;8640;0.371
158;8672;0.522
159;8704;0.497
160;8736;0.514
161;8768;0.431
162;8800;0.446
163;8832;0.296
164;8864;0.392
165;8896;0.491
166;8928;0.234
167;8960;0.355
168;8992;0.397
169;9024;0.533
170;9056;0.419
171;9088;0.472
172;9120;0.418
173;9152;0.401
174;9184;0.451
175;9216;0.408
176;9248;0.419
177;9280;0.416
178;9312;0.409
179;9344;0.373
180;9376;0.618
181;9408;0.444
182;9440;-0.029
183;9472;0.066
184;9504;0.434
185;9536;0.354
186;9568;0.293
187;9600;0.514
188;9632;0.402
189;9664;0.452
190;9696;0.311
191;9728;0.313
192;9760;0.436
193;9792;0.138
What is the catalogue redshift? 0.57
